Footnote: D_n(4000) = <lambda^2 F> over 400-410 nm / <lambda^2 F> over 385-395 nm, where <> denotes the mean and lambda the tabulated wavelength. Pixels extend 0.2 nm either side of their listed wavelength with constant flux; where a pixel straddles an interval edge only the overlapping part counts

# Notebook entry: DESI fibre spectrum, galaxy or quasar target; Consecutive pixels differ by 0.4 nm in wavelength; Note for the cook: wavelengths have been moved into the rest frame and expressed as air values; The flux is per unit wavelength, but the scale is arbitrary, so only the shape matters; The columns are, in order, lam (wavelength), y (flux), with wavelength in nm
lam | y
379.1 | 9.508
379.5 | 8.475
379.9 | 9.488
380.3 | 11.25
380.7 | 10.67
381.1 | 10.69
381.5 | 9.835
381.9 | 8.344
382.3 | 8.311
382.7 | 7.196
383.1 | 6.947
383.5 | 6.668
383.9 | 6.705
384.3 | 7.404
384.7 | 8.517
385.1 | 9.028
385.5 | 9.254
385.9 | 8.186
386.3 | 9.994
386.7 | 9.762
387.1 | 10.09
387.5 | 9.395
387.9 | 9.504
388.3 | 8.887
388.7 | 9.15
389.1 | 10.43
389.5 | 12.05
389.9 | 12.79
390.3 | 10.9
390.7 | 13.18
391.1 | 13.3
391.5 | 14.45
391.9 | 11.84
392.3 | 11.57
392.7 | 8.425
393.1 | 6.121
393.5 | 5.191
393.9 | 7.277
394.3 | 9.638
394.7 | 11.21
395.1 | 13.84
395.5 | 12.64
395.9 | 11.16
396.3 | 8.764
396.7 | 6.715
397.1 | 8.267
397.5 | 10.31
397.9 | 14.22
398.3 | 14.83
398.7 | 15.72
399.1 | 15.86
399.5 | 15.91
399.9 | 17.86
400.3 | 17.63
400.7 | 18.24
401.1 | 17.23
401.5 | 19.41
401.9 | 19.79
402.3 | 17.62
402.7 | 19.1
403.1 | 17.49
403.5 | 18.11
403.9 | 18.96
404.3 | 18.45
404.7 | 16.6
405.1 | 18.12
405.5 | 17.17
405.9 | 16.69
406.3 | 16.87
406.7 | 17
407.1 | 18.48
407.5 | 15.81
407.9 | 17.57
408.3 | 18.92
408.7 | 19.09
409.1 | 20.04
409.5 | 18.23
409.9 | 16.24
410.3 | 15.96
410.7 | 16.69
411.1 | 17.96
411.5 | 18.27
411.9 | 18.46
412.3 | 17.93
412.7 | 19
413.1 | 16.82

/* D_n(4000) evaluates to 1.92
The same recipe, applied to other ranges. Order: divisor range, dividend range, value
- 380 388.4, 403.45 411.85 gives 2.24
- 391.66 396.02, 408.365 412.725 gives 1.97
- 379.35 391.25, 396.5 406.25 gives 1.85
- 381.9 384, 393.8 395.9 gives 1.62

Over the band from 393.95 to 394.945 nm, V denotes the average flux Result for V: 10.1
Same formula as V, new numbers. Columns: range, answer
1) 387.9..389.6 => 9.94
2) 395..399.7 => 12.3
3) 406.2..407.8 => 17.1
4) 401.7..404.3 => 18.5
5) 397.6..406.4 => 17.3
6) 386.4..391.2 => 10.7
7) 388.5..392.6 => 11.9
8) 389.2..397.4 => 10.5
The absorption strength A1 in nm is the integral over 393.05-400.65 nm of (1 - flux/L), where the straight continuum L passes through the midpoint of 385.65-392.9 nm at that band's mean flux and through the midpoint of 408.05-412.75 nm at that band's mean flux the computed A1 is 0.87 nm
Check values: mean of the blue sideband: 10.8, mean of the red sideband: 18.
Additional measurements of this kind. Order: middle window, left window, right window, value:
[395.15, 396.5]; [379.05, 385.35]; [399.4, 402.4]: 0.373 nm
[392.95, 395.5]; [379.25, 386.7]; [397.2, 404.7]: 0.864 nm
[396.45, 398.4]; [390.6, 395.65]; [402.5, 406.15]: 0.414 nm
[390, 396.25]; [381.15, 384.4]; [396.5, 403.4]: 0.883 nm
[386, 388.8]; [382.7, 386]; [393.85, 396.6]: -0.298 nm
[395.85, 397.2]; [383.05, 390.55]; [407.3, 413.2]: 0.456 nm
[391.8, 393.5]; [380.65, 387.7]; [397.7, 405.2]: 0.534 nm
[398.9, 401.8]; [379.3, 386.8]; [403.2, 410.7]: -0.442 nm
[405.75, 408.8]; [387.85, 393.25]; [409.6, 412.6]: -0.239 nm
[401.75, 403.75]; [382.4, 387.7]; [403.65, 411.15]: -0.345 nm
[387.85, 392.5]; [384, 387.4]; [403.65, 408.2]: -0.294 nm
